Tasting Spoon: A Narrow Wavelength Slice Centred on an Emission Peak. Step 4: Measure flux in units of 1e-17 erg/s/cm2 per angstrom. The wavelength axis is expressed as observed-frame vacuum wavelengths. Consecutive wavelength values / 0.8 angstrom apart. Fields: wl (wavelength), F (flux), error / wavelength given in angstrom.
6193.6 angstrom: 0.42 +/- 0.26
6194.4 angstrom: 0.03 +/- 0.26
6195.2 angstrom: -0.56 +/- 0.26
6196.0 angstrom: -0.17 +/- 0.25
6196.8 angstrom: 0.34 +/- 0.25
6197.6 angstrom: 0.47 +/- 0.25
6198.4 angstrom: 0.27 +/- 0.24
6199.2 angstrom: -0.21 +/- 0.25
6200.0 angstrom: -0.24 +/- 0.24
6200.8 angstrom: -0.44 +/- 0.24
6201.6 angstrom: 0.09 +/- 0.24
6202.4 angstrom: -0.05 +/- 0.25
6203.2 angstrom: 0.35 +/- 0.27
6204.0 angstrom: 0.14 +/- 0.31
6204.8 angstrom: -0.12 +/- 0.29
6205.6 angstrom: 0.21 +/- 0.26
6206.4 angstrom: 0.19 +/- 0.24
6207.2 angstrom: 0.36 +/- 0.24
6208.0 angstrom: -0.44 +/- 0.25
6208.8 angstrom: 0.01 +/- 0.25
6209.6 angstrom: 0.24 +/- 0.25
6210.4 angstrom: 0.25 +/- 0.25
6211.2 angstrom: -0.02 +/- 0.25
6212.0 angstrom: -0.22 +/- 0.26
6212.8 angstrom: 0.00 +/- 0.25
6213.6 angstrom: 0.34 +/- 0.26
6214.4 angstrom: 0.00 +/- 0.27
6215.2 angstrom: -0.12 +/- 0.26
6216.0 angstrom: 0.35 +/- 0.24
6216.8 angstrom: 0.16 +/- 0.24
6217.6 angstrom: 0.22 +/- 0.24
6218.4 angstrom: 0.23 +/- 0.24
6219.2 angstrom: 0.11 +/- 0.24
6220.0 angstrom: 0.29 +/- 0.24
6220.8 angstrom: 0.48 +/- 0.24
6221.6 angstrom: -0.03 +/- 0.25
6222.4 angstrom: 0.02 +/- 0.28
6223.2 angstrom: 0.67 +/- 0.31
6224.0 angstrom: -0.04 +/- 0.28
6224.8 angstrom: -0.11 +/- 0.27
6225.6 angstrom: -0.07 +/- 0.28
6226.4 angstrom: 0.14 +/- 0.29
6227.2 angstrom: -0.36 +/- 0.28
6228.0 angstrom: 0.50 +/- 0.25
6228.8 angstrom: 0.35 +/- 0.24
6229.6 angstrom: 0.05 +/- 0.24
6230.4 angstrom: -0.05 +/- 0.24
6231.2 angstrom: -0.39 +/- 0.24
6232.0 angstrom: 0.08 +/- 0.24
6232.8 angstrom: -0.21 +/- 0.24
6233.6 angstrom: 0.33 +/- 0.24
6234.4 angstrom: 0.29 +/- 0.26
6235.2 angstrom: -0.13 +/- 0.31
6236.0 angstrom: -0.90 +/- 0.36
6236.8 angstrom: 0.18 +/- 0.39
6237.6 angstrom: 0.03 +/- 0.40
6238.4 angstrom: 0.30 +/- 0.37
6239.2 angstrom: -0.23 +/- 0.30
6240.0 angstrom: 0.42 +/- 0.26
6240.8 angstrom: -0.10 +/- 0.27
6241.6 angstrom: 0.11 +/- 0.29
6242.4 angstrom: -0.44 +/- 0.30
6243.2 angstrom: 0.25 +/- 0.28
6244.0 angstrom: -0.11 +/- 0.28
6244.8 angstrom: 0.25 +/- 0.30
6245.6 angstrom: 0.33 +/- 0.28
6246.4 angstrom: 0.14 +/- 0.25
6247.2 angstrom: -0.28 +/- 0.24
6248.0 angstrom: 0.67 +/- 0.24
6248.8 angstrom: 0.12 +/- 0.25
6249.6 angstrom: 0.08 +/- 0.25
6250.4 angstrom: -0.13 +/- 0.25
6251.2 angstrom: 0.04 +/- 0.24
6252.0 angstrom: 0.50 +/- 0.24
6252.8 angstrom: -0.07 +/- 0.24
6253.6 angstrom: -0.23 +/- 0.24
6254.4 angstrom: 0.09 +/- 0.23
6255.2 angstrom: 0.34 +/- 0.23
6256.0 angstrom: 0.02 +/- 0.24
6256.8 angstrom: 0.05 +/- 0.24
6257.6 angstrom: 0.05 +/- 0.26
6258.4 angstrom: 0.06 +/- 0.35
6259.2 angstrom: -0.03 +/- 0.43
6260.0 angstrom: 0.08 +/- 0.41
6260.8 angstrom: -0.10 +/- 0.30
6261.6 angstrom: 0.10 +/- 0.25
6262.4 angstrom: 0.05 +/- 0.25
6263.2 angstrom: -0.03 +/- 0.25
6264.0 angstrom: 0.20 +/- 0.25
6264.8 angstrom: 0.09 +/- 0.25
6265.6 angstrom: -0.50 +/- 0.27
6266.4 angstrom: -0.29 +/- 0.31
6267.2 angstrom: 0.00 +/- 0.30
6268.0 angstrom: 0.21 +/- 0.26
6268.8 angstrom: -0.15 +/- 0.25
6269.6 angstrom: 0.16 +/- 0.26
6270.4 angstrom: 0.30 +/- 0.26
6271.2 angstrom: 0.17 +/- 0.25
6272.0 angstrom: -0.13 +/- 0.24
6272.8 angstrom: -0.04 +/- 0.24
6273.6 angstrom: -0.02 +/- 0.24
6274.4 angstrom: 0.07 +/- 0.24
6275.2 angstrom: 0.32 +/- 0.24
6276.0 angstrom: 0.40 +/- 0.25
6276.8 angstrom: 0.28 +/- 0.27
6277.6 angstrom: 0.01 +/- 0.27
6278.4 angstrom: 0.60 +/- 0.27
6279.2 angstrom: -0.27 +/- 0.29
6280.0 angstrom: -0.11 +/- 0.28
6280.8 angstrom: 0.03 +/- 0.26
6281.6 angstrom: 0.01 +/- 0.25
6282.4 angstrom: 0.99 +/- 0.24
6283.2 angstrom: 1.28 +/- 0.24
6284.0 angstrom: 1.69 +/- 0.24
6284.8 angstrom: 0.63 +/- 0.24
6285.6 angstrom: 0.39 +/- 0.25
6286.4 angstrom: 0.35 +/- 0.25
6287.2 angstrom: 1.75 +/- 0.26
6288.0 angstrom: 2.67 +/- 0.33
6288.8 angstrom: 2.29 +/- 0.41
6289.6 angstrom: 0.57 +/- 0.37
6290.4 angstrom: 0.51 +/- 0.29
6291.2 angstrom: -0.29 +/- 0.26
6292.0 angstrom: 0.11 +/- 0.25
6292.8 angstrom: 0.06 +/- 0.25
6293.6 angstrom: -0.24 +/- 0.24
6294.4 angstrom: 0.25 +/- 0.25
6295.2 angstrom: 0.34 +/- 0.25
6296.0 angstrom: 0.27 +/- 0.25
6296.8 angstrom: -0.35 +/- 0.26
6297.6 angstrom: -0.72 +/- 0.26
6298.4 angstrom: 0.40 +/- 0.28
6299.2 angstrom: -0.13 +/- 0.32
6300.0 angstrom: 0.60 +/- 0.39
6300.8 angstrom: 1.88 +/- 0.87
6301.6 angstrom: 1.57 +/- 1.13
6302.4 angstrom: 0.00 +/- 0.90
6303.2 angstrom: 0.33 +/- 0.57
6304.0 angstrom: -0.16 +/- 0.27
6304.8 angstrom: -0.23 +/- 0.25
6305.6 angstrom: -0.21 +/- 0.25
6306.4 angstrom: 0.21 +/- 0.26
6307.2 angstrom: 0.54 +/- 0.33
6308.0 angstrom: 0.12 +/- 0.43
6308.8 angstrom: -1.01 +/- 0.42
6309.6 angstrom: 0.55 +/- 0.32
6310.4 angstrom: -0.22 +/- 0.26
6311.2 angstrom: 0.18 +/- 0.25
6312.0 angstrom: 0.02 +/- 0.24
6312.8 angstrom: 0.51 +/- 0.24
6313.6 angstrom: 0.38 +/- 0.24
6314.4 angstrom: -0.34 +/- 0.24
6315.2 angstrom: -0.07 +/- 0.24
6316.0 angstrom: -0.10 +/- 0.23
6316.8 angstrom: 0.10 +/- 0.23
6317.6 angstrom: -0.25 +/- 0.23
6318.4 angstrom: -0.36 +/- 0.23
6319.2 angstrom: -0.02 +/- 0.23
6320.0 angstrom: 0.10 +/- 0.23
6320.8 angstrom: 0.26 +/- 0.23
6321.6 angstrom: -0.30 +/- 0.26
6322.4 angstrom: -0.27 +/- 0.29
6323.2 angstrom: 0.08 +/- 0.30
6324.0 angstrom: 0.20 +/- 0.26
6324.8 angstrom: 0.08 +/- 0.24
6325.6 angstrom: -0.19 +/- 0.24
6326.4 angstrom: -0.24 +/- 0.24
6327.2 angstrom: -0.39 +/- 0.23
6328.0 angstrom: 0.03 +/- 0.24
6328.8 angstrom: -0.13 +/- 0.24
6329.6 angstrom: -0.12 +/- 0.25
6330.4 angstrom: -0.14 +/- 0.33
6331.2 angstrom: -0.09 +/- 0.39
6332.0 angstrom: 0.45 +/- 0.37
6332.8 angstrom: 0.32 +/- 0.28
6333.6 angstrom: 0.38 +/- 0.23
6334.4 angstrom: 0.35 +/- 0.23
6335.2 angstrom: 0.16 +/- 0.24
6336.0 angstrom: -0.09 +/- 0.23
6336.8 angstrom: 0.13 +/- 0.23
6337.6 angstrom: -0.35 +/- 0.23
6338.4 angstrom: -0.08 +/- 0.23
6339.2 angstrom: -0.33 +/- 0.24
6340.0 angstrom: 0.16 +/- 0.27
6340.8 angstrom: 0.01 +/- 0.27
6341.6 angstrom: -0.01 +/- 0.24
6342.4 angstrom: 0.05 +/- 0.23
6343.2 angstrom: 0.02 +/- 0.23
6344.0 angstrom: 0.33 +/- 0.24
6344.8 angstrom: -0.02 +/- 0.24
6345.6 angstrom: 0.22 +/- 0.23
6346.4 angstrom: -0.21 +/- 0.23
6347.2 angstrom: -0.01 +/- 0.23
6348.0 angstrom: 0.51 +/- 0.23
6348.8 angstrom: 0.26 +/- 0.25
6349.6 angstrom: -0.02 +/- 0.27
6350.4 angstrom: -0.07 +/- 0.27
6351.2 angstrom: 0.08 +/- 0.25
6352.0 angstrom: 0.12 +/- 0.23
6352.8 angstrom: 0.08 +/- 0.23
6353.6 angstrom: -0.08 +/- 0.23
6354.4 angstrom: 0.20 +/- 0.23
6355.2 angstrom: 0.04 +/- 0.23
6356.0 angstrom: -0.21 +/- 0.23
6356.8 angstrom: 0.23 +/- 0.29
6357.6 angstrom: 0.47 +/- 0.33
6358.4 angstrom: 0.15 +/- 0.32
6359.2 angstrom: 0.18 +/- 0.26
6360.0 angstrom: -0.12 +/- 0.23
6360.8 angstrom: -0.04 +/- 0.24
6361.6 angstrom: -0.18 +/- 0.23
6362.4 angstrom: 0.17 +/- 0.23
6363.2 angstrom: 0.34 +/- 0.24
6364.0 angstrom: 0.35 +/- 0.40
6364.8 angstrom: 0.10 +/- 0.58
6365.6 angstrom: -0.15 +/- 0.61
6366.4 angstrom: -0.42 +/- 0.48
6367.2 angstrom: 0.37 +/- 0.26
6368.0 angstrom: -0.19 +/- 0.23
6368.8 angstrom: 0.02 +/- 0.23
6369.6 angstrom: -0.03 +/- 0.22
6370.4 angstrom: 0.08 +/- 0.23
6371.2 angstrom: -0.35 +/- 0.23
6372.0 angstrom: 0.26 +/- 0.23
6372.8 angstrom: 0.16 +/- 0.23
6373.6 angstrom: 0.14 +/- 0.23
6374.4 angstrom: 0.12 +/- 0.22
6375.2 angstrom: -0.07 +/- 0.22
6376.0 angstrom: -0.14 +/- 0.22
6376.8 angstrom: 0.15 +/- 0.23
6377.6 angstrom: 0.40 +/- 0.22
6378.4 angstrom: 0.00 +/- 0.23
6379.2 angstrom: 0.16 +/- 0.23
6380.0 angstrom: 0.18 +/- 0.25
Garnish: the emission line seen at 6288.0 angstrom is [O II] 3727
